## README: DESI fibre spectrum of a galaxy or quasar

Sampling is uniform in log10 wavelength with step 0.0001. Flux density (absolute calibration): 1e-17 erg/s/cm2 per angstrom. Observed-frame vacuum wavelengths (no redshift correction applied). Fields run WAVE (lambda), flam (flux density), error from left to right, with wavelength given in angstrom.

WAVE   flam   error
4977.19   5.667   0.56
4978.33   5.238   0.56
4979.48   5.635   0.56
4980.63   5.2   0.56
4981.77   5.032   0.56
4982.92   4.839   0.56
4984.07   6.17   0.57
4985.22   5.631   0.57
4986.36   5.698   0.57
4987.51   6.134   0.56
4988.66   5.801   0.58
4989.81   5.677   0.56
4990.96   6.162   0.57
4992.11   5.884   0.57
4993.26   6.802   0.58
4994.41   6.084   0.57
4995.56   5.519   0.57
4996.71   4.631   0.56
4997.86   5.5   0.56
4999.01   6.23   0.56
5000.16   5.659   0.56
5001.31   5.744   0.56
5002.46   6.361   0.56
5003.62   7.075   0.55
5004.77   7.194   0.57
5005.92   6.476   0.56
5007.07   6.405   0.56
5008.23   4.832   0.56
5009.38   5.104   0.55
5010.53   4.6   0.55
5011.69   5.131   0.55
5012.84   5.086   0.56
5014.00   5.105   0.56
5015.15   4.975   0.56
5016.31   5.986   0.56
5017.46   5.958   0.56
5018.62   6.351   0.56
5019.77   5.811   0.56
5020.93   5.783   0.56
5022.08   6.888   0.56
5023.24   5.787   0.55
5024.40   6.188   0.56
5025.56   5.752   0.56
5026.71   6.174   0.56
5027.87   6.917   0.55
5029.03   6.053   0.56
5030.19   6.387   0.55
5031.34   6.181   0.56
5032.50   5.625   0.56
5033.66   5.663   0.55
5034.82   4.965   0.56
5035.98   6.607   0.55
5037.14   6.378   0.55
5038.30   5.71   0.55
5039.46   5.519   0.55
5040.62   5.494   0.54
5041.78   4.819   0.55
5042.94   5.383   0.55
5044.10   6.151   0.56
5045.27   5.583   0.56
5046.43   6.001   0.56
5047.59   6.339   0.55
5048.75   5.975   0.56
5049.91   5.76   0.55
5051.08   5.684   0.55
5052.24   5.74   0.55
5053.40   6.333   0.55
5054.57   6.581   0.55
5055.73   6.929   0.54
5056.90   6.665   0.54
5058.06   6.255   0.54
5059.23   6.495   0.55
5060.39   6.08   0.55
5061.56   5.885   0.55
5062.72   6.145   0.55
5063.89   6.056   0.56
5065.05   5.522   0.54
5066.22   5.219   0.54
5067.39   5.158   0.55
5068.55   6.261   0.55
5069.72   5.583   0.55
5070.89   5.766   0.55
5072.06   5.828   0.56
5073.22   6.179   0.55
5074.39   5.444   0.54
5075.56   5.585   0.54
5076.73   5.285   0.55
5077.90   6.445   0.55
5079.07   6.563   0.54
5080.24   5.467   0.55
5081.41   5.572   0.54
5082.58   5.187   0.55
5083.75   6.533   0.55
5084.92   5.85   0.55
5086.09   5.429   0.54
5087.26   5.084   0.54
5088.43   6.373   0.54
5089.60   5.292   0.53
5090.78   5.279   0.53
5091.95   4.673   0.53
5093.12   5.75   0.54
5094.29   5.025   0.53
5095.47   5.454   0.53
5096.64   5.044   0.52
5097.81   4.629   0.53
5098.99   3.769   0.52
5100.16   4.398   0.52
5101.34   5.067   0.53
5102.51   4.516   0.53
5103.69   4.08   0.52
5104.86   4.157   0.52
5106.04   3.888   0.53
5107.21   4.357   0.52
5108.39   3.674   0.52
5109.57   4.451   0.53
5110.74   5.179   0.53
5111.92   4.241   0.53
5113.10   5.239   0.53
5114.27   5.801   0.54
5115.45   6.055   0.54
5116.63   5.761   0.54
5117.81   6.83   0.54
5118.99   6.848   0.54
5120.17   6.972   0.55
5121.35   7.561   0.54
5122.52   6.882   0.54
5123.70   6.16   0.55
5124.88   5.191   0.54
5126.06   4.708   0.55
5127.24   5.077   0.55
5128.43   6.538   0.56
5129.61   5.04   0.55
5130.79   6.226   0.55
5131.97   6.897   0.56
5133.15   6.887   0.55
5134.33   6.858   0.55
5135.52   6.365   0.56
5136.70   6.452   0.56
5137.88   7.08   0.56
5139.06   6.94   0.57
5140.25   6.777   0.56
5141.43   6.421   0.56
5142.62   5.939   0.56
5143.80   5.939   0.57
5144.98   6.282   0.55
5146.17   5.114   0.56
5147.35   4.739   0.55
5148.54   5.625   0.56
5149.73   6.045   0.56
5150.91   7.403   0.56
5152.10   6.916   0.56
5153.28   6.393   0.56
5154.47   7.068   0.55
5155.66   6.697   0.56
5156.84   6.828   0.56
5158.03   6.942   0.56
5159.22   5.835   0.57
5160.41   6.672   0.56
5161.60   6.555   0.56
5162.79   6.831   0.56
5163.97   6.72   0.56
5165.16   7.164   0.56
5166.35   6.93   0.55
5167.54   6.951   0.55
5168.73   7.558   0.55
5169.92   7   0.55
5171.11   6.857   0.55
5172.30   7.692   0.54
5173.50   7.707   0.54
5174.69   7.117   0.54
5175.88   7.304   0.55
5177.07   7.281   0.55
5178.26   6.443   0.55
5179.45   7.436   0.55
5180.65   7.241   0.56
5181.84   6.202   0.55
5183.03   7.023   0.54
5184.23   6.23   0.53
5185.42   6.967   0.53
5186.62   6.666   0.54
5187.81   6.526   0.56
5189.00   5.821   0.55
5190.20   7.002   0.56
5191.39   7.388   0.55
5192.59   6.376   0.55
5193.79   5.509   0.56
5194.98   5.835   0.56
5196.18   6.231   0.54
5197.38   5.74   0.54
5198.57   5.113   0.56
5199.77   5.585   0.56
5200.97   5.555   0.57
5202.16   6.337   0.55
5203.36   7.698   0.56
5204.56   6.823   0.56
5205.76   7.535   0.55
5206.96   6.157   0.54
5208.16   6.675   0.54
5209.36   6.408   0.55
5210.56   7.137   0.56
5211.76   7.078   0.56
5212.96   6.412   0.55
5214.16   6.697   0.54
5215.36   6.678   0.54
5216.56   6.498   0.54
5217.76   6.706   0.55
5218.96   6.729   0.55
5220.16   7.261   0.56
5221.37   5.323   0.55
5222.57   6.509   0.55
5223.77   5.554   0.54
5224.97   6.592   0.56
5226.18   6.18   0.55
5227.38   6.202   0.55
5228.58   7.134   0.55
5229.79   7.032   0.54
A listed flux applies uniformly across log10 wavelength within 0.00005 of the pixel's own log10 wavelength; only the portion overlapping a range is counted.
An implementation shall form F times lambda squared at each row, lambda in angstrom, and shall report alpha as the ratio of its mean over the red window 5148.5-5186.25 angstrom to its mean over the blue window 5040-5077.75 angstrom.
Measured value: 1.22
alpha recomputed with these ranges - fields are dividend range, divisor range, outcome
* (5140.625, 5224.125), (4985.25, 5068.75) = 1.18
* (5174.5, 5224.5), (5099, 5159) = 1.15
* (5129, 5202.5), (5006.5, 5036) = 1.20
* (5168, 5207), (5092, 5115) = 1.47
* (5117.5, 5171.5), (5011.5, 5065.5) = 1.14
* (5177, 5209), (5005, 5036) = 1.19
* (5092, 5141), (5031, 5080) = 0.97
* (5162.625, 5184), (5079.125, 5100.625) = 1.38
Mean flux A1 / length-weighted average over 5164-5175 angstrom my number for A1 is 7.19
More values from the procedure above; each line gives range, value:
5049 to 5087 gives 5.91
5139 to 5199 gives 6.59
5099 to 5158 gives 5.84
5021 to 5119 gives 5.62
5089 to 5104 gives 4.86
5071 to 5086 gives 5.81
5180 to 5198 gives 6.45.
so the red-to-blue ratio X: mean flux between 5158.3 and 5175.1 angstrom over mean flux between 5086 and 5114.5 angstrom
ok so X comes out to 1.45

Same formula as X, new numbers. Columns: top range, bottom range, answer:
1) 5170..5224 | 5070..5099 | 1.19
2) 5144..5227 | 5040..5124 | 1.17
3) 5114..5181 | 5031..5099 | 1.14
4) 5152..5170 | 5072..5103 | 1.26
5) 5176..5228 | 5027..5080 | 1.10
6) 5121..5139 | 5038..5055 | 1.08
